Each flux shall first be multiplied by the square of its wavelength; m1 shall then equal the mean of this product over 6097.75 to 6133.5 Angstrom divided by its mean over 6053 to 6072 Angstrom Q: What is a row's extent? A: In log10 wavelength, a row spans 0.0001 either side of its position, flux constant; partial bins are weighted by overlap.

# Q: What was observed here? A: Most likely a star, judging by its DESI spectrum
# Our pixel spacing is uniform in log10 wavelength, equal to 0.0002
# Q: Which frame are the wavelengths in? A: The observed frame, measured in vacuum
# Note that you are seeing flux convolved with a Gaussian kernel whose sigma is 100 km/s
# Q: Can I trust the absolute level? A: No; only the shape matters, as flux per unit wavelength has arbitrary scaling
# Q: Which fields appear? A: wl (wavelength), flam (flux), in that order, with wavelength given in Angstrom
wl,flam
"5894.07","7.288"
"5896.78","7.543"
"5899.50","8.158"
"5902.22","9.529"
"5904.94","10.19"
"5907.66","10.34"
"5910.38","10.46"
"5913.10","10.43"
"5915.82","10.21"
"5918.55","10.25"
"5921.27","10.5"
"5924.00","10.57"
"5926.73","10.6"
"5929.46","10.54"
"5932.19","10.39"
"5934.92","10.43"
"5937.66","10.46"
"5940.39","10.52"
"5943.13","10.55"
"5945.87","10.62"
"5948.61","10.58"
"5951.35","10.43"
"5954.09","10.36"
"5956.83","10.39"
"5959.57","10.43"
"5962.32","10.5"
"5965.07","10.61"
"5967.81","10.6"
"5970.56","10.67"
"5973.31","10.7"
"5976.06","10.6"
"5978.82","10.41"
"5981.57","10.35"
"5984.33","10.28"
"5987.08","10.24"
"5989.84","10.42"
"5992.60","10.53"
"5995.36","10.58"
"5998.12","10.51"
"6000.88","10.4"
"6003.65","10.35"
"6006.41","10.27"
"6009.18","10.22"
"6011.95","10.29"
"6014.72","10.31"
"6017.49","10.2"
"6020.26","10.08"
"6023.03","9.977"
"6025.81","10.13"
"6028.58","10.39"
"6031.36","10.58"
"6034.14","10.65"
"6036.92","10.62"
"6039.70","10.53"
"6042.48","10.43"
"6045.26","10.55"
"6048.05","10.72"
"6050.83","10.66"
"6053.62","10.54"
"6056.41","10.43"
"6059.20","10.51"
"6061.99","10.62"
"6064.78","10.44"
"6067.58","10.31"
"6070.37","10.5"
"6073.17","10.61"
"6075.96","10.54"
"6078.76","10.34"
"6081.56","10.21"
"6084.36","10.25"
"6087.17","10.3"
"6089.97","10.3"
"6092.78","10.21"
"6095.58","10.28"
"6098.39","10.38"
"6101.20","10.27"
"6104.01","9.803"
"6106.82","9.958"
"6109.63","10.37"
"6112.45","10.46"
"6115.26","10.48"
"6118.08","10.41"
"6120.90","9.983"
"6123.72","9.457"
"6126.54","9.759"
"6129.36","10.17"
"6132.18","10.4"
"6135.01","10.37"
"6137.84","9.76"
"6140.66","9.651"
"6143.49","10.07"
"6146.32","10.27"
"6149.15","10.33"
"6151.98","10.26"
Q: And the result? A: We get 1.0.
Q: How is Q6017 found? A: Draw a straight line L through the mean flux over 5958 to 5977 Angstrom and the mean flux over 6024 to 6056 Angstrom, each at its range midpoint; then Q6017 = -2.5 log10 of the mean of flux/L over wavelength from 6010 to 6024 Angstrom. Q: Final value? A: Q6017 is 0.04 mag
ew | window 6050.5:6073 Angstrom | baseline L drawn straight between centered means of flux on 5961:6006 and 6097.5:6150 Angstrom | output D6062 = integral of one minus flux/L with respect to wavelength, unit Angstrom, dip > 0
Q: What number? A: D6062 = -0.5 Angstrom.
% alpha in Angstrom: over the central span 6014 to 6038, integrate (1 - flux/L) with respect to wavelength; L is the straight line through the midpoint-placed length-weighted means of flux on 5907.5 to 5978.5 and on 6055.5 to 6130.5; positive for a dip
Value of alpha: 0.1 Angstrom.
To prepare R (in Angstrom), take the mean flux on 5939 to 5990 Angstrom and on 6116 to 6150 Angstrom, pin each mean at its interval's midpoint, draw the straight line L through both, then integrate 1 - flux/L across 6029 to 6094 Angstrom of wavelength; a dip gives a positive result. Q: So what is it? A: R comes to -1.47 Angstrom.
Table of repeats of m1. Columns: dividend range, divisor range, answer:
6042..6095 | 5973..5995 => 1.03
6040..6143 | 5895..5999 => 1.05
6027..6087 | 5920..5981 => 1.03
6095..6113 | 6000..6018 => 1.02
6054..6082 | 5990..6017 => 1.03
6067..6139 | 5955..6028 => 1.02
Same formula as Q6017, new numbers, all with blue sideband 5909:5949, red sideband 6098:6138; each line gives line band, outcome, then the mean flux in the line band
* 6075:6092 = -0.011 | 10.3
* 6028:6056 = -0.031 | 10.6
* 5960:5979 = -0.019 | 10.6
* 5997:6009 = -0.002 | 10.4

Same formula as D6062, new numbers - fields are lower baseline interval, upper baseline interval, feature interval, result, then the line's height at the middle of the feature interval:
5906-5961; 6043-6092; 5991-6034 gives 0.5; 10.5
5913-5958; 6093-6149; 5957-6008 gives -0.4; 10.4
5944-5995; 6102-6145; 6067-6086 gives -0.4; 10.2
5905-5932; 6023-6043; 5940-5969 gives -0.2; 10.4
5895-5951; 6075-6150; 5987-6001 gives -0.4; 10.1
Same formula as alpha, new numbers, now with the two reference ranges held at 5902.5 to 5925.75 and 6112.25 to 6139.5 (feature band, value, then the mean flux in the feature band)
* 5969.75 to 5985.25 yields -0.4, 10.5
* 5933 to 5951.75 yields -0.4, 10.5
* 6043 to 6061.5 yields -0.7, 10.6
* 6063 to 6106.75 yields -0.7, 10.3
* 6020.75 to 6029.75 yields 0.1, 10.2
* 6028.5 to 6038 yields -0.3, 10.6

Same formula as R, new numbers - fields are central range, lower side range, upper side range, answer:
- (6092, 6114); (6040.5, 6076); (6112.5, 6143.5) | 0.03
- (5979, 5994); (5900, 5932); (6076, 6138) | -0.18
